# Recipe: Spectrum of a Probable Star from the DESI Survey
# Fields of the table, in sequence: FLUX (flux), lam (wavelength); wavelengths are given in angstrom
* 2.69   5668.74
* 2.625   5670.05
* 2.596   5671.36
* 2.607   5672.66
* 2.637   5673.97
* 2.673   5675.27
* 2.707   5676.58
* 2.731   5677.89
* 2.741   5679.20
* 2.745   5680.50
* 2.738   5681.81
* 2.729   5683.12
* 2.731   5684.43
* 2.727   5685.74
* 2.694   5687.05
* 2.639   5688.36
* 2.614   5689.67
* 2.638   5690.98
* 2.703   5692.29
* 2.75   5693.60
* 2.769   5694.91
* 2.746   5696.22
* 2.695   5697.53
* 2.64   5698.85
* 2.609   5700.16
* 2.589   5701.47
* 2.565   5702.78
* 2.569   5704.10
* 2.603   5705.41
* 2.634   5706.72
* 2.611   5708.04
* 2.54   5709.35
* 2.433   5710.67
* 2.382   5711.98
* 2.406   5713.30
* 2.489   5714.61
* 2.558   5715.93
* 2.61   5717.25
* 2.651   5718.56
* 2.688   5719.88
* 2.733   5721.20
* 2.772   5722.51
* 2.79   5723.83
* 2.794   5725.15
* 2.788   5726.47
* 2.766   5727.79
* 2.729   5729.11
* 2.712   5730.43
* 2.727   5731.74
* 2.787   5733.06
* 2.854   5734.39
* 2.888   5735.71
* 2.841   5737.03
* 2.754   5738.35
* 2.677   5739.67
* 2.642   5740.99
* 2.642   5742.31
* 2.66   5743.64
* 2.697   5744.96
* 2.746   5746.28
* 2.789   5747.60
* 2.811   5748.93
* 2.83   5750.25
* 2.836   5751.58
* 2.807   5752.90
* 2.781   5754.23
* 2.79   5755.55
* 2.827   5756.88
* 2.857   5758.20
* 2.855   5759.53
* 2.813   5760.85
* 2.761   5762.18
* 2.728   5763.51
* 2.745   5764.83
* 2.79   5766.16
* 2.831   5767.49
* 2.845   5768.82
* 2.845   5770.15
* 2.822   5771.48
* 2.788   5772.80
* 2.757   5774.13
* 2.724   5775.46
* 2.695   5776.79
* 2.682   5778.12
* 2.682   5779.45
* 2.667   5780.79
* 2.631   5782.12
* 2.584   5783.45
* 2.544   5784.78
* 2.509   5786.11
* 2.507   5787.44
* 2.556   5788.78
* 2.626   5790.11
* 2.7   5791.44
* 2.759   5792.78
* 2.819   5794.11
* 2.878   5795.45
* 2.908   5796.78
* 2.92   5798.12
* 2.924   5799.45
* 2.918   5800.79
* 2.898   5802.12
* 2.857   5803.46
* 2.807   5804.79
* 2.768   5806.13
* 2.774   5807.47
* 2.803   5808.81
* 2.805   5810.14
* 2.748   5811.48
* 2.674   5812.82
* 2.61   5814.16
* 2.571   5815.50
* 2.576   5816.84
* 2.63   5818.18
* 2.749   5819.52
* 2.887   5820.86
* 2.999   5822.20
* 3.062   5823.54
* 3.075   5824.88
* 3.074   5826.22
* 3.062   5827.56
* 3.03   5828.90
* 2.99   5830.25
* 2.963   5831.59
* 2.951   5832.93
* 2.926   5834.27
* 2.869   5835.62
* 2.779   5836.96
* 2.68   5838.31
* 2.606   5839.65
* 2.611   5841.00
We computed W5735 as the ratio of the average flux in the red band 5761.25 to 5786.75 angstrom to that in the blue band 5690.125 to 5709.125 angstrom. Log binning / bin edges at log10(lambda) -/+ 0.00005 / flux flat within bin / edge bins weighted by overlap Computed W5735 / 1.03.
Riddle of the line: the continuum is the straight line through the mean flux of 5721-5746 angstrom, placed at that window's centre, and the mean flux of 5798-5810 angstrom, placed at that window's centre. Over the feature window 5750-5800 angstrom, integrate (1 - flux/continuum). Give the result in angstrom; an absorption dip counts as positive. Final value 1.0 angstrom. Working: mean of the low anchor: 2.75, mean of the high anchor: 2.85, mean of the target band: 2.75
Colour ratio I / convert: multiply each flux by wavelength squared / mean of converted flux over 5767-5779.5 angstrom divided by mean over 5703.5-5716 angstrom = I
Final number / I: 1.12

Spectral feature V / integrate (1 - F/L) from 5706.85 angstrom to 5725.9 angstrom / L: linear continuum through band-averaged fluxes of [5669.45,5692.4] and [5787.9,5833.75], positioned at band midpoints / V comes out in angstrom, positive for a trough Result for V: 0.8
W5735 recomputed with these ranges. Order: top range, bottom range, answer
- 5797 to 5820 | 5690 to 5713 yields 1.06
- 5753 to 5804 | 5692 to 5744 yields 1.03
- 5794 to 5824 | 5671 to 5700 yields 1.04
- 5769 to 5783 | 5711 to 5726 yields 1.04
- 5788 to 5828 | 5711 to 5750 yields 1.04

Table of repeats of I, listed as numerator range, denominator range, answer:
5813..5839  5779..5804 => 1.06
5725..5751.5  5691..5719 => 1.07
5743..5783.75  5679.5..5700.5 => 1.05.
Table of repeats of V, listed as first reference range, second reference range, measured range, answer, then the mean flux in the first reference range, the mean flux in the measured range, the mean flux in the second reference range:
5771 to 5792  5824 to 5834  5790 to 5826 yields 0.56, 2.65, 2.81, 3.02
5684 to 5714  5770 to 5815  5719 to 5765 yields -1.61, 2.62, 2.77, 2.74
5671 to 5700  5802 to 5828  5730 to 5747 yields 0.02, 2.69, 2.74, 2.82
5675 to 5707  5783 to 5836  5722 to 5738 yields -0.38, 2.68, 2.79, 2.81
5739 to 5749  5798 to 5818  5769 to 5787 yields 0.32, 2.7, 2.69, 2.77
